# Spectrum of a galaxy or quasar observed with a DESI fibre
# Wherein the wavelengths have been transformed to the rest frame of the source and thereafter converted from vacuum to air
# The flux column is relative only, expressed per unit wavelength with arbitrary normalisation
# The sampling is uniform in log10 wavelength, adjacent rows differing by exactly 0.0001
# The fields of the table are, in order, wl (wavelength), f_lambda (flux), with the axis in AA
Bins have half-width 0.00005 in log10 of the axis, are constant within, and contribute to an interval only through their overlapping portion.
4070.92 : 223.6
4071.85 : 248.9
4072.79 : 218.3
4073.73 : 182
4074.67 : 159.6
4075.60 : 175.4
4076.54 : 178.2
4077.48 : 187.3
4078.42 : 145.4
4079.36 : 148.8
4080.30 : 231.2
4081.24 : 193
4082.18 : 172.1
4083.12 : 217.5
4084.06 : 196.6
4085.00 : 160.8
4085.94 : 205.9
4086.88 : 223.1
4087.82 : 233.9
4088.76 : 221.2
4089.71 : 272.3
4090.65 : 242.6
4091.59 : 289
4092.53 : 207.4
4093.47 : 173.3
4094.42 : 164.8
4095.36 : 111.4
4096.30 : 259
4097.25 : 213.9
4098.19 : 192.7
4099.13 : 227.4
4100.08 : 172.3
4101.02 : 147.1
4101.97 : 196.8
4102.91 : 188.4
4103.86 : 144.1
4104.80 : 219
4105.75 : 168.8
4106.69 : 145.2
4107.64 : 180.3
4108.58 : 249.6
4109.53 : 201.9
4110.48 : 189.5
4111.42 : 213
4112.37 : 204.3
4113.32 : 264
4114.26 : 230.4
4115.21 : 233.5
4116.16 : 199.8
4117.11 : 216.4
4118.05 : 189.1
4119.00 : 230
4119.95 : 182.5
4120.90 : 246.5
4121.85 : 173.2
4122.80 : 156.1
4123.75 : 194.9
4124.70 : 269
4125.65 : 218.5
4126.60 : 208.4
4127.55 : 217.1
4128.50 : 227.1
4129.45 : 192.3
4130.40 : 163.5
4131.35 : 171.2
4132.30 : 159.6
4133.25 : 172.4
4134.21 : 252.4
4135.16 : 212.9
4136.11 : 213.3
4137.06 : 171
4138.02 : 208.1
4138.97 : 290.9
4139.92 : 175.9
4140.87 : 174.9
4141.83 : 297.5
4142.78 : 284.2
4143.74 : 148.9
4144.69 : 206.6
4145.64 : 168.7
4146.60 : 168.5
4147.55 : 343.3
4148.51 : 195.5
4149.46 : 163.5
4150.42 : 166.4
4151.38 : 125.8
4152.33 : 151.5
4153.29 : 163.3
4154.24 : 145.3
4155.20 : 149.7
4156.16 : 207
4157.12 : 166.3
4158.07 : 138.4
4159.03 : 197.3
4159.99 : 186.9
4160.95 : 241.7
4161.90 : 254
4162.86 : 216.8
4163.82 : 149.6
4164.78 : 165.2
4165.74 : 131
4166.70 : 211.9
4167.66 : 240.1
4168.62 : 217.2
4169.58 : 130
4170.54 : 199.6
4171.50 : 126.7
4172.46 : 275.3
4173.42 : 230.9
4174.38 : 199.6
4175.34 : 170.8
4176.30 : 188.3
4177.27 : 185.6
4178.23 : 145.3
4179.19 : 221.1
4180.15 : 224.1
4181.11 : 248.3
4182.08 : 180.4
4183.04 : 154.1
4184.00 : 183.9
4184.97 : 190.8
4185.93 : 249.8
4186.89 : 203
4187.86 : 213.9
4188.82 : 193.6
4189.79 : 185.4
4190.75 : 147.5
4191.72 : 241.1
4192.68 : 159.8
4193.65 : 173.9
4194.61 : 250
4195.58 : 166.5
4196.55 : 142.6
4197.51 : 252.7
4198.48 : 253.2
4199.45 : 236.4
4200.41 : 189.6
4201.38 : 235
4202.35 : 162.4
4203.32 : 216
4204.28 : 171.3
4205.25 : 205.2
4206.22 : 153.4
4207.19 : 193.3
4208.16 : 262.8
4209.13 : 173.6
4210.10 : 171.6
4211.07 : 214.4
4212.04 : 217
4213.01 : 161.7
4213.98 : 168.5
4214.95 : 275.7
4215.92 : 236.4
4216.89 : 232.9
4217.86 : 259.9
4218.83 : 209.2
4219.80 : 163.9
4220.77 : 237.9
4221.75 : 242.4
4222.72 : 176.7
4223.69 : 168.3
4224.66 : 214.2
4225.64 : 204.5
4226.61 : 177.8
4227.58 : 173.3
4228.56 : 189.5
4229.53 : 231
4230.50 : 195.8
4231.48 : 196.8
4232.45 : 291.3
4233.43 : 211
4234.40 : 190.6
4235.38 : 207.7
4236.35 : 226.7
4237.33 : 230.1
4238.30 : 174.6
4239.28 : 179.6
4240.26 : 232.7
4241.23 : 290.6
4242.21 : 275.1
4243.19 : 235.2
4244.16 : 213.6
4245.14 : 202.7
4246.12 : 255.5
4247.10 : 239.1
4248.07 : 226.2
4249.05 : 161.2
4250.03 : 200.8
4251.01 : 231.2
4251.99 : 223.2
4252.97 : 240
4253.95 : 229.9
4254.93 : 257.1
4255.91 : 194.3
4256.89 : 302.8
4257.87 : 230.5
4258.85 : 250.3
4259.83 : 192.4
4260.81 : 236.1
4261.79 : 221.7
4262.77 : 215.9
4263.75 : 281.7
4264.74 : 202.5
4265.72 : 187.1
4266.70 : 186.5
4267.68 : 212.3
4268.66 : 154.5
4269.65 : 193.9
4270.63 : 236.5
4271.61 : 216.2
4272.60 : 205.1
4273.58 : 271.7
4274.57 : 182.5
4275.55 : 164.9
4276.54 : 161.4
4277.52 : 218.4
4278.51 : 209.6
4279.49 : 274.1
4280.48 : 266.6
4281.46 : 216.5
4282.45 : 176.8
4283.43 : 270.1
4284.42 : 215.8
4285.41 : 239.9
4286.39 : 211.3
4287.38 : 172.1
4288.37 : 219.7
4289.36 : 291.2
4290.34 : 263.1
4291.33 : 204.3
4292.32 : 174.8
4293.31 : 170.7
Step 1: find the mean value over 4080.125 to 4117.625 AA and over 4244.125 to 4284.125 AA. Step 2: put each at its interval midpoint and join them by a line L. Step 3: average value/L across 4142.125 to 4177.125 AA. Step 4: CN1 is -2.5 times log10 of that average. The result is 0.11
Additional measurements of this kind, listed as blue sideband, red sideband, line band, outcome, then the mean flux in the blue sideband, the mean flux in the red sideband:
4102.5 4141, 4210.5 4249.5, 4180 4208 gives 0.06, 203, 215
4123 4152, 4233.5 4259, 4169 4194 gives 0.11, 205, 226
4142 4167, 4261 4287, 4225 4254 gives -0.05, 188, 215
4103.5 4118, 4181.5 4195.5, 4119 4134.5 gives 0.01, 204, 194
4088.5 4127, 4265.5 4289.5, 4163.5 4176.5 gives 0.11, 205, 213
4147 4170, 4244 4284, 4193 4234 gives -0.01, 186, 220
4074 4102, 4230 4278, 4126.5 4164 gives 0.04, 197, 219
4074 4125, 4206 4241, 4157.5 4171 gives 0.07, 200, 208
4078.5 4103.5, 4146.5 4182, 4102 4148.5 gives -0.06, 201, 190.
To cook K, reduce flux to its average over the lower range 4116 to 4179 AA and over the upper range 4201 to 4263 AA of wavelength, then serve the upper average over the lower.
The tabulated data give 1.1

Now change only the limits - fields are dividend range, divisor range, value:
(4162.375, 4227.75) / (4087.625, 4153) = 0.98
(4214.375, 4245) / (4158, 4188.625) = 1.10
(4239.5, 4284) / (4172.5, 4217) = 1.11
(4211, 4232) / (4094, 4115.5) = 1.05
